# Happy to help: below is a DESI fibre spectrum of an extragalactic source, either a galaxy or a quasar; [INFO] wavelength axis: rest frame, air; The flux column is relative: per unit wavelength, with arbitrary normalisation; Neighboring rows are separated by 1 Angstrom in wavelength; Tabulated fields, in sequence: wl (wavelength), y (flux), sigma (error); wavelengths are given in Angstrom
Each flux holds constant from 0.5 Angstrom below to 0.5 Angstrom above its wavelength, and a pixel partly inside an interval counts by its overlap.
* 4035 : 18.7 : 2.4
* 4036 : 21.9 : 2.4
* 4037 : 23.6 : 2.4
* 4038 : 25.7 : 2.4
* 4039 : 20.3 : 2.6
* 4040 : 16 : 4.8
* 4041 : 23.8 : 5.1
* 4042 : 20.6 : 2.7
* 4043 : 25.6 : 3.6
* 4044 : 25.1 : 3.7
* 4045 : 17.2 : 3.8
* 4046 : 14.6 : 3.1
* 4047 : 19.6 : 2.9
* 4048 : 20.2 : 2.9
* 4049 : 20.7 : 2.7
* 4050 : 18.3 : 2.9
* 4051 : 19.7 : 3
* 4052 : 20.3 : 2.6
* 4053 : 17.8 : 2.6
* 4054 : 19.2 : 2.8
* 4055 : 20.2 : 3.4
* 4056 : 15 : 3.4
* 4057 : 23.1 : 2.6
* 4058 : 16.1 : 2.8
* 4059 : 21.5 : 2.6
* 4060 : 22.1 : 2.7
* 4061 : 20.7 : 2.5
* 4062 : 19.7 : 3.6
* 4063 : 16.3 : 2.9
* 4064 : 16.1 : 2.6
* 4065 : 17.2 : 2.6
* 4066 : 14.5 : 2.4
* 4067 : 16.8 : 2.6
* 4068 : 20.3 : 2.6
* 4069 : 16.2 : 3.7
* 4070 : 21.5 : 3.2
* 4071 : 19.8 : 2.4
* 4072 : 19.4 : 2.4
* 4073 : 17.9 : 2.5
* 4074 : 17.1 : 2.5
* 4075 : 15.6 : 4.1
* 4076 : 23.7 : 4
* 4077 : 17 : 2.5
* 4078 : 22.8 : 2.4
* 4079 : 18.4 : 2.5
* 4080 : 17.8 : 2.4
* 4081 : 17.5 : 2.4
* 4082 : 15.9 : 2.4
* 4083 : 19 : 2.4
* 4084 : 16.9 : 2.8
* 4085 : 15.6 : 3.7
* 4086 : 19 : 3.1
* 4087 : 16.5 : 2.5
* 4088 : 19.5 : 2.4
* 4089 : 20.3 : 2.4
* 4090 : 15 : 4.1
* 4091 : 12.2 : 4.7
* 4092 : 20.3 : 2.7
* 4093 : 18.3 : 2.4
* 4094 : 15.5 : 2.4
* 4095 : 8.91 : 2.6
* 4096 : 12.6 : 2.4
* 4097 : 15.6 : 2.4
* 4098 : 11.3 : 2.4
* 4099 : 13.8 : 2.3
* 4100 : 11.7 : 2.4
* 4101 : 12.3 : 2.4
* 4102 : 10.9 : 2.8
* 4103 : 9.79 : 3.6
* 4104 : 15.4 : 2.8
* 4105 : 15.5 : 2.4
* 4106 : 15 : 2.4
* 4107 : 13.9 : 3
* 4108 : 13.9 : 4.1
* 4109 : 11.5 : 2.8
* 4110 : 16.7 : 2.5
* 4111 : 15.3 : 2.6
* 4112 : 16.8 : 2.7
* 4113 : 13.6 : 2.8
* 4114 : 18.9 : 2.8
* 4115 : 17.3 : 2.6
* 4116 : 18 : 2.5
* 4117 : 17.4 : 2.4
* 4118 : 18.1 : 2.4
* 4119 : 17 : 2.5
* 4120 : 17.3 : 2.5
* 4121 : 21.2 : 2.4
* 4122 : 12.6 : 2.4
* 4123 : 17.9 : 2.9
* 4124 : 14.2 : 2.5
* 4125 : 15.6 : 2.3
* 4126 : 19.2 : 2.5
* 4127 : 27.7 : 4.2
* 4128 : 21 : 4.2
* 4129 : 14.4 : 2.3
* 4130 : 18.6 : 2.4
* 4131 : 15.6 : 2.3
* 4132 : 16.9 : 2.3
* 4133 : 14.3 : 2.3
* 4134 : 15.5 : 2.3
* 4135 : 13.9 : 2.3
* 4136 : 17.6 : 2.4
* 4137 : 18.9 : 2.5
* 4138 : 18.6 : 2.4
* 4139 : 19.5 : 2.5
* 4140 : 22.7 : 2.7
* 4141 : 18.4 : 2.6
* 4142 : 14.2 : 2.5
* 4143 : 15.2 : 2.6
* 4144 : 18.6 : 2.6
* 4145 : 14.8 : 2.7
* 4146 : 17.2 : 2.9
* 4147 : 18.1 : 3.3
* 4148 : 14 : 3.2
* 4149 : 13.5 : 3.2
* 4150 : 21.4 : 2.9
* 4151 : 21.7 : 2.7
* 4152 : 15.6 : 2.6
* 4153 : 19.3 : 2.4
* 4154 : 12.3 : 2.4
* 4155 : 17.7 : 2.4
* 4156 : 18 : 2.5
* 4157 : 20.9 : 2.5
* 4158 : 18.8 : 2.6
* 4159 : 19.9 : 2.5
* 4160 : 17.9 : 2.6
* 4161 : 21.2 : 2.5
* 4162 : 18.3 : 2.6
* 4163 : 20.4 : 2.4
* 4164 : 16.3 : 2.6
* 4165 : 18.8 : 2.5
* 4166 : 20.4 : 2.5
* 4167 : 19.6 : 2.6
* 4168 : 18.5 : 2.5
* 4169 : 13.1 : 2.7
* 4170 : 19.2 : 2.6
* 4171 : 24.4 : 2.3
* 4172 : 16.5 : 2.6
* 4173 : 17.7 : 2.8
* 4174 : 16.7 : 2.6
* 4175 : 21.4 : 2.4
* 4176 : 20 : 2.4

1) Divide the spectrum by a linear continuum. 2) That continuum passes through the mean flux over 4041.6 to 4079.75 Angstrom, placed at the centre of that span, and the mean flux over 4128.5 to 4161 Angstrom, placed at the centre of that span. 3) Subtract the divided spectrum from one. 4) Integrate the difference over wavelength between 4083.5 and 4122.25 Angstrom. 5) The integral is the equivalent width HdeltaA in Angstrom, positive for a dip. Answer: 6.0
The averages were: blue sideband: 19.1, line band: 15.4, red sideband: 17.4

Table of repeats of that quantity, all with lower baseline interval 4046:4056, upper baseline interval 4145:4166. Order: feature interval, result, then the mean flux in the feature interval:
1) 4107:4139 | 2.47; 16.9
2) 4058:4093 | 1.17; 18.2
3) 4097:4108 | 3.23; 13.1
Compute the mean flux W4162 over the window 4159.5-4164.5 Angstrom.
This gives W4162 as 18.8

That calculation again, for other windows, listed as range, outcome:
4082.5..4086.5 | 17.6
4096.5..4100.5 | 13.1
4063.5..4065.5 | 16.6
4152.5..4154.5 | 15.8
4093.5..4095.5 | 12.2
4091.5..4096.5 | 15.1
